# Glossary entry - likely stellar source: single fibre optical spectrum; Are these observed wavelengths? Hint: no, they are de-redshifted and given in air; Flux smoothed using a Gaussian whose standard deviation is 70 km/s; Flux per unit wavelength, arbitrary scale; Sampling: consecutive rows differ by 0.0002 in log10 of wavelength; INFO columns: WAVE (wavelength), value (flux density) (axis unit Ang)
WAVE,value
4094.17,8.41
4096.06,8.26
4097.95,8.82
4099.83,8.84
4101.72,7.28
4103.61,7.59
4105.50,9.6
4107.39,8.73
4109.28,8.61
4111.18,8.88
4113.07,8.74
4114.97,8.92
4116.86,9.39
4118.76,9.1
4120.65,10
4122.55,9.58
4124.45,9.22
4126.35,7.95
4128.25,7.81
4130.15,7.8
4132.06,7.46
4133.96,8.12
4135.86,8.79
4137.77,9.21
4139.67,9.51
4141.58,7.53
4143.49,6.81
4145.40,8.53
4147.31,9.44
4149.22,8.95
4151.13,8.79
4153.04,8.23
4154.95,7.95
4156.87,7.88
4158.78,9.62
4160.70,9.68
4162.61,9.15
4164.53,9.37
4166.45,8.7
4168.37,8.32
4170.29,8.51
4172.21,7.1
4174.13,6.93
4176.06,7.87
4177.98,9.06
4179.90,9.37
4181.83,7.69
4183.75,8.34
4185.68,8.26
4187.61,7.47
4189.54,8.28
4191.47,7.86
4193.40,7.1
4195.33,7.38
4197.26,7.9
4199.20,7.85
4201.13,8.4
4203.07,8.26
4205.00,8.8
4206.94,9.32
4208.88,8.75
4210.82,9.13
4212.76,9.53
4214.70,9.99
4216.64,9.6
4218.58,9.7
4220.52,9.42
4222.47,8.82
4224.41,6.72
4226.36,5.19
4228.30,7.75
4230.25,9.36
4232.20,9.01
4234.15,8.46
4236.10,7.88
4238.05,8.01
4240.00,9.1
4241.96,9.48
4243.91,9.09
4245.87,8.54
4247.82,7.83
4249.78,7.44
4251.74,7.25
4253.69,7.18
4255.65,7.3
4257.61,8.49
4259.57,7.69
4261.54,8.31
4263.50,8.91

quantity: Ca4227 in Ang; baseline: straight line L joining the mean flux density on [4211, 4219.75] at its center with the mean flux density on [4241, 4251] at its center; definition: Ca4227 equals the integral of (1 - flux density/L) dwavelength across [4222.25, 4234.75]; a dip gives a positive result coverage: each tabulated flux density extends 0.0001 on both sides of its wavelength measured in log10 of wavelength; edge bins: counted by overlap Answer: 1.77 Ang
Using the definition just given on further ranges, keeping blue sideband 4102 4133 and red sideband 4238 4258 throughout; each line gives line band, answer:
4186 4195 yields 0.7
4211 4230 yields -0.7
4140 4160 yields 0.3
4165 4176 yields 0.6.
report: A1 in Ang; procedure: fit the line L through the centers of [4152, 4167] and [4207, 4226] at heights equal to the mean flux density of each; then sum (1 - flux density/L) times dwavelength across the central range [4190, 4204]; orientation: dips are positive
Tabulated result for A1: 1.7 Ang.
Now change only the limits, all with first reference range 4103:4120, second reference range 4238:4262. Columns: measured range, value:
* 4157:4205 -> 1.3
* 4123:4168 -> 0.8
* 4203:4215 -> -1.1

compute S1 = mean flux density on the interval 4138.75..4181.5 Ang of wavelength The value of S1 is 8.5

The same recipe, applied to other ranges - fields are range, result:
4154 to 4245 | 8.46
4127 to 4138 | 8.12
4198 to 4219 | 9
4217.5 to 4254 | 8.25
